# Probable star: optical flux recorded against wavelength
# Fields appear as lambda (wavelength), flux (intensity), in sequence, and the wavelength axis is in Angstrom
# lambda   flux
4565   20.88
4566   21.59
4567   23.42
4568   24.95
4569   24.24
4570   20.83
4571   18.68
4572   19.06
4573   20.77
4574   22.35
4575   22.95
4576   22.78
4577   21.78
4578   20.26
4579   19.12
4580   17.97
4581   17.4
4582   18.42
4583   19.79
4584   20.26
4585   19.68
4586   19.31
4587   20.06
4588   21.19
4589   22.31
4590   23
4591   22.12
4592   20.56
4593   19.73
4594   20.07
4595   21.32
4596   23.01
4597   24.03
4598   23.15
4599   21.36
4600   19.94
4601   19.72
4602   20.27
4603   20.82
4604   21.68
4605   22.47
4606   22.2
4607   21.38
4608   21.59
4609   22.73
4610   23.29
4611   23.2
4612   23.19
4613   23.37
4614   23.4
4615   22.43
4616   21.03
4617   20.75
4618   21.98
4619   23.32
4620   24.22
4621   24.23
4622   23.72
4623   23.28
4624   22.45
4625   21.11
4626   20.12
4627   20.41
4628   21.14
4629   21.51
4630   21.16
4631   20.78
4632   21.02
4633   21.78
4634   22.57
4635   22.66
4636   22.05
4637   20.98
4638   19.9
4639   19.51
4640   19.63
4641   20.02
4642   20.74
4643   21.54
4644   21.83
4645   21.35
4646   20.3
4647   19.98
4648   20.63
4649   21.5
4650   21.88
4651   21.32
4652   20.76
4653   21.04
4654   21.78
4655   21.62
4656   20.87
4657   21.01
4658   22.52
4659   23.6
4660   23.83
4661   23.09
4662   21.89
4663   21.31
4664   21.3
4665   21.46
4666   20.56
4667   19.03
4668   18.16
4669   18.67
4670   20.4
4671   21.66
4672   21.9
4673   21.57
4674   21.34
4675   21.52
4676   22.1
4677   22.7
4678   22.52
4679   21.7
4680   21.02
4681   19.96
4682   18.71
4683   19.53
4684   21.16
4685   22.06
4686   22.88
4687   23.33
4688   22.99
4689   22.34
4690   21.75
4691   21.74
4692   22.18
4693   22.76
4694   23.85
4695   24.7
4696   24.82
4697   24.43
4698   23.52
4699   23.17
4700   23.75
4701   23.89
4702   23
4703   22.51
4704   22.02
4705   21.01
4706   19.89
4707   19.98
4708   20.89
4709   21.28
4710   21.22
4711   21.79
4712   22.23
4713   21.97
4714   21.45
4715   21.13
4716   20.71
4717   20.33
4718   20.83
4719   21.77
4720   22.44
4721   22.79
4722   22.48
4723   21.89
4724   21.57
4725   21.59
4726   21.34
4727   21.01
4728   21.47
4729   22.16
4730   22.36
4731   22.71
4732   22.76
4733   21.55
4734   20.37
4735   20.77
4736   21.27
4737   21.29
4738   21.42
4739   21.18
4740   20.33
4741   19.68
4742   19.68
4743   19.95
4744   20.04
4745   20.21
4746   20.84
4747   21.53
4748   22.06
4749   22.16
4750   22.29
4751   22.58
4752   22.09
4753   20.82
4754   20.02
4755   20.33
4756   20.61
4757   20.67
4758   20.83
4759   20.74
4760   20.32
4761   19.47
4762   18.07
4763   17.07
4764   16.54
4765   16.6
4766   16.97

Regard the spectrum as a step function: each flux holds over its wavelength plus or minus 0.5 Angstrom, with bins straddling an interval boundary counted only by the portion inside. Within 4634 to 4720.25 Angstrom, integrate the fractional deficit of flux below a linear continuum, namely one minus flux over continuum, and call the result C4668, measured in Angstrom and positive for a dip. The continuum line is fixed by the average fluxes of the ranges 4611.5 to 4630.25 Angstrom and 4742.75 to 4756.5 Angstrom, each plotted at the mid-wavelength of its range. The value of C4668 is 0.7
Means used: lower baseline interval 22.3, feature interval 21.6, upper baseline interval 21.1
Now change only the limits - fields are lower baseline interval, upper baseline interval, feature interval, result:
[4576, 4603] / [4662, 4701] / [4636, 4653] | 0.45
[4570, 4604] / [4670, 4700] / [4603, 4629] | -1.41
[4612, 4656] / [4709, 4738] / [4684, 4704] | -1.36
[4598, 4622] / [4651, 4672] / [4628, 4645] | 0.45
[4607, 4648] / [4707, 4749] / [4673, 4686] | 0.15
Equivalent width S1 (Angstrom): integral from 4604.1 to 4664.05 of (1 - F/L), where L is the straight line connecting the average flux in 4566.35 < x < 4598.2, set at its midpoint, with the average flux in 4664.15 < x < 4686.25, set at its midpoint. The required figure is -2.3 Angstrom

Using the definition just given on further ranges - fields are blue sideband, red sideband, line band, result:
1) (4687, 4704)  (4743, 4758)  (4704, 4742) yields 1.3 Angstrom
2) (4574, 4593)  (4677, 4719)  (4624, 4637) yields -0.2 Angstrom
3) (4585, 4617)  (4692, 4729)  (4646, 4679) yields 0.9 Angstrom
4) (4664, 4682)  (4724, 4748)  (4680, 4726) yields -2.1 Angstrom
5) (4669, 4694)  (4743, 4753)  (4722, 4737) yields -0.1 Angstrom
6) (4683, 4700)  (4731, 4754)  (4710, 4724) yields 0.2 Angstrom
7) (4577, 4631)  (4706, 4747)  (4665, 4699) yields -0.7 Angstrom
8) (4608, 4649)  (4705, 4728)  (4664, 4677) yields 0.5 Angstrom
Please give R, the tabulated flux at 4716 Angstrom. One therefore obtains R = 20.71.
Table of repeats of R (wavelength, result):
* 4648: 20.63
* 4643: 21.54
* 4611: 23.2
